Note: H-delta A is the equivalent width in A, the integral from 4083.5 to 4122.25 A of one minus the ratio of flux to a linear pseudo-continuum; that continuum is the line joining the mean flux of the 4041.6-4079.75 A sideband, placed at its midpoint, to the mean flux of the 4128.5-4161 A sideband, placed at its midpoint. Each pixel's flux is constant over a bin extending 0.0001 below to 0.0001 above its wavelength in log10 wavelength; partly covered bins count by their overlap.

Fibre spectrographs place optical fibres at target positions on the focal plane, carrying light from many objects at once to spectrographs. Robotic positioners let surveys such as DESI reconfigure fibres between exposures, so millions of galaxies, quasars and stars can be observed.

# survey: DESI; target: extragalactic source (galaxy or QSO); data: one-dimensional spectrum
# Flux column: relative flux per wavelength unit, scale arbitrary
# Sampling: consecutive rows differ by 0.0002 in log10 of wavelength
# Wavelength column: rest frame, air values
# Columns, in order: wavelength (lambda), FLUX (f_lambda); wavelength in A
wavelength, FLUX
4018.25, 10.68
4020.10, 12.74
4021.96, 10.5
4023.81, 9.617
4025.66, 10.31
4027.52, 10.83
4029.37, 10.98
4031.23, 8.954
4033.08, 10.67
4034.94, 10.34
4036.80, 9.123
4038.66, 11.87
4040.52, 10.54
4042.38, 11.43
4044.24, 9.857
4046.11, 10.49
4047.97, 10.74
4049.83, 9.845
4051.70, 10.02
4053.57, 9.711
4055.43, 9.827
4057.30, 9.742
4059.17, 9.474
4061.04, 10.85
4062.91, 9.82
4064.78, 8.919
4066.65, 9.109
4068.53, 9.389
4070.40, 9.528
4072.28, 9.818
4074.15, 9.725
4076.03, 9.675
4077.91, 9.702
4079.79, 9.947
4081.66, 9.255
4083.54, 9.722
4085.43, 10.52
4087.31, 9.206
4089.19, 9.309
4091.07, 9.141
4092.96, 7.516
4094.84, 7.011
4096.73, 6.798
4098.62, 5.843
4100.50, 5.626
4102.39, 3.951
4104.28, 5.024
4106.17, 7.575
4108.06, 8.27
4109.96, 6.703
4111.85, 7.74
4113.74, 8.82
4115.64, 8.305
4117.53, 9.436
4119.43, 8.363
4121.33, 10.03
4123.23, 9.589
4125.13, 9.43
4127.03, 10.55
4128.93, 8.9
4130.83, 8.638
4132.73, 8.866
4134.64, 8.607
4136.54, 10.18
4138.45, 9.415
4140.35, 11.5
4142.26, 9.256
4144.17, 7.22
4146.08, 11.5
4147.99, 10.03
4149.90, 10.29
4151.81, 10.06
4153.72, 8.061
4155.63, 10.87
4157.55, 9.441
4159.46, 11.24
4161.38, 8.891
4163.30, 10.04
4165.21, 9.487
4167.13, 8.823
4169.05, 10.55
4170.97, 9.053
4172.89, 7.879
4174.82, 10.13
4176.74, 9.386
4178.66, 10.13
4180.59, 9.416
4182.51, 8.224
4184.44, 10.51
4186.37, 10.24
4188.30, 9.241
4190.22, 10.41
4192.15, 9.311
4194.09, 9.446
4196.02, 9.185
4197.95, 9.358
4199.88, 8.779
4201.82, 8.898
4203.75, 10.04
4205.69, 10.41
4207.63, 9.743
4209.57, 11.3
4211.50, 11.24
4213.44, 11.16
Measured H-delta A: 7.8 A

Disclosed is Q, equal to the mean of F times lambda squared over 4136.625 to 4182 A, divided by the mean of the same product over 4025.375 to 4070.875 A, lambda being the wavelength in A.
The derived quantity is 1.0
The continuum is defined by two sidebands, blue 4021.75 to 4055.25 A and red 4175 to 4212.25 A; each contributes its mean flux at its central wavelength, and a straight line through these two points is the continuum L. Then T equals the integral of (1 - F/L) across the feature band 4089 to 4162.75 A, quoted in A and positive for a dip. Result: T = 9.7 A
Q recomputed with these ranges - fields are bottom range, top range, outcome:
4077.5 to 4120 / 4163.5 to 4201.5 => 1.24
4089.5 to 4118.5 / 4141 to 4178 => 1.36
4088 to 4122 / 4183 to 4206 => 1.33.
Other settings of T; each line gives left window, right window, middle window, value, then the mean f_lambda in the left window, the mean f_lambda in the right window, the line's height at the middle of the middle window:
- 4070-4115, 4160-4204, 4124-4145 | -1.4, 8.16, 9.46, 8.77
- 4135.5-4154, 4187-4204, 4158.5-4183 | 0.2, 9.81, 9.4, 9.6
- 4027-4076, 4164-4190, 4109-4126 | 1.8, 10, 9.5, 9.76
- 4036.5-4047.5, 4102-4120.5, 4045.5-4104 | 1.5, 10.6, 7.54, 9.17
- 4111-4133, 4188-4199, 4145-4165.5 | -1.6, 9.07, 9.51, 9.27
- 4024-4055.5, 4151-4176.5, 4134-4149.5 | -0.1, 10.3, 9.57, 9.7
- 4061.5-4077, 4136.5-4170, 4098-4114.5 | 5.2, 9.54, 9.82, 9.66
